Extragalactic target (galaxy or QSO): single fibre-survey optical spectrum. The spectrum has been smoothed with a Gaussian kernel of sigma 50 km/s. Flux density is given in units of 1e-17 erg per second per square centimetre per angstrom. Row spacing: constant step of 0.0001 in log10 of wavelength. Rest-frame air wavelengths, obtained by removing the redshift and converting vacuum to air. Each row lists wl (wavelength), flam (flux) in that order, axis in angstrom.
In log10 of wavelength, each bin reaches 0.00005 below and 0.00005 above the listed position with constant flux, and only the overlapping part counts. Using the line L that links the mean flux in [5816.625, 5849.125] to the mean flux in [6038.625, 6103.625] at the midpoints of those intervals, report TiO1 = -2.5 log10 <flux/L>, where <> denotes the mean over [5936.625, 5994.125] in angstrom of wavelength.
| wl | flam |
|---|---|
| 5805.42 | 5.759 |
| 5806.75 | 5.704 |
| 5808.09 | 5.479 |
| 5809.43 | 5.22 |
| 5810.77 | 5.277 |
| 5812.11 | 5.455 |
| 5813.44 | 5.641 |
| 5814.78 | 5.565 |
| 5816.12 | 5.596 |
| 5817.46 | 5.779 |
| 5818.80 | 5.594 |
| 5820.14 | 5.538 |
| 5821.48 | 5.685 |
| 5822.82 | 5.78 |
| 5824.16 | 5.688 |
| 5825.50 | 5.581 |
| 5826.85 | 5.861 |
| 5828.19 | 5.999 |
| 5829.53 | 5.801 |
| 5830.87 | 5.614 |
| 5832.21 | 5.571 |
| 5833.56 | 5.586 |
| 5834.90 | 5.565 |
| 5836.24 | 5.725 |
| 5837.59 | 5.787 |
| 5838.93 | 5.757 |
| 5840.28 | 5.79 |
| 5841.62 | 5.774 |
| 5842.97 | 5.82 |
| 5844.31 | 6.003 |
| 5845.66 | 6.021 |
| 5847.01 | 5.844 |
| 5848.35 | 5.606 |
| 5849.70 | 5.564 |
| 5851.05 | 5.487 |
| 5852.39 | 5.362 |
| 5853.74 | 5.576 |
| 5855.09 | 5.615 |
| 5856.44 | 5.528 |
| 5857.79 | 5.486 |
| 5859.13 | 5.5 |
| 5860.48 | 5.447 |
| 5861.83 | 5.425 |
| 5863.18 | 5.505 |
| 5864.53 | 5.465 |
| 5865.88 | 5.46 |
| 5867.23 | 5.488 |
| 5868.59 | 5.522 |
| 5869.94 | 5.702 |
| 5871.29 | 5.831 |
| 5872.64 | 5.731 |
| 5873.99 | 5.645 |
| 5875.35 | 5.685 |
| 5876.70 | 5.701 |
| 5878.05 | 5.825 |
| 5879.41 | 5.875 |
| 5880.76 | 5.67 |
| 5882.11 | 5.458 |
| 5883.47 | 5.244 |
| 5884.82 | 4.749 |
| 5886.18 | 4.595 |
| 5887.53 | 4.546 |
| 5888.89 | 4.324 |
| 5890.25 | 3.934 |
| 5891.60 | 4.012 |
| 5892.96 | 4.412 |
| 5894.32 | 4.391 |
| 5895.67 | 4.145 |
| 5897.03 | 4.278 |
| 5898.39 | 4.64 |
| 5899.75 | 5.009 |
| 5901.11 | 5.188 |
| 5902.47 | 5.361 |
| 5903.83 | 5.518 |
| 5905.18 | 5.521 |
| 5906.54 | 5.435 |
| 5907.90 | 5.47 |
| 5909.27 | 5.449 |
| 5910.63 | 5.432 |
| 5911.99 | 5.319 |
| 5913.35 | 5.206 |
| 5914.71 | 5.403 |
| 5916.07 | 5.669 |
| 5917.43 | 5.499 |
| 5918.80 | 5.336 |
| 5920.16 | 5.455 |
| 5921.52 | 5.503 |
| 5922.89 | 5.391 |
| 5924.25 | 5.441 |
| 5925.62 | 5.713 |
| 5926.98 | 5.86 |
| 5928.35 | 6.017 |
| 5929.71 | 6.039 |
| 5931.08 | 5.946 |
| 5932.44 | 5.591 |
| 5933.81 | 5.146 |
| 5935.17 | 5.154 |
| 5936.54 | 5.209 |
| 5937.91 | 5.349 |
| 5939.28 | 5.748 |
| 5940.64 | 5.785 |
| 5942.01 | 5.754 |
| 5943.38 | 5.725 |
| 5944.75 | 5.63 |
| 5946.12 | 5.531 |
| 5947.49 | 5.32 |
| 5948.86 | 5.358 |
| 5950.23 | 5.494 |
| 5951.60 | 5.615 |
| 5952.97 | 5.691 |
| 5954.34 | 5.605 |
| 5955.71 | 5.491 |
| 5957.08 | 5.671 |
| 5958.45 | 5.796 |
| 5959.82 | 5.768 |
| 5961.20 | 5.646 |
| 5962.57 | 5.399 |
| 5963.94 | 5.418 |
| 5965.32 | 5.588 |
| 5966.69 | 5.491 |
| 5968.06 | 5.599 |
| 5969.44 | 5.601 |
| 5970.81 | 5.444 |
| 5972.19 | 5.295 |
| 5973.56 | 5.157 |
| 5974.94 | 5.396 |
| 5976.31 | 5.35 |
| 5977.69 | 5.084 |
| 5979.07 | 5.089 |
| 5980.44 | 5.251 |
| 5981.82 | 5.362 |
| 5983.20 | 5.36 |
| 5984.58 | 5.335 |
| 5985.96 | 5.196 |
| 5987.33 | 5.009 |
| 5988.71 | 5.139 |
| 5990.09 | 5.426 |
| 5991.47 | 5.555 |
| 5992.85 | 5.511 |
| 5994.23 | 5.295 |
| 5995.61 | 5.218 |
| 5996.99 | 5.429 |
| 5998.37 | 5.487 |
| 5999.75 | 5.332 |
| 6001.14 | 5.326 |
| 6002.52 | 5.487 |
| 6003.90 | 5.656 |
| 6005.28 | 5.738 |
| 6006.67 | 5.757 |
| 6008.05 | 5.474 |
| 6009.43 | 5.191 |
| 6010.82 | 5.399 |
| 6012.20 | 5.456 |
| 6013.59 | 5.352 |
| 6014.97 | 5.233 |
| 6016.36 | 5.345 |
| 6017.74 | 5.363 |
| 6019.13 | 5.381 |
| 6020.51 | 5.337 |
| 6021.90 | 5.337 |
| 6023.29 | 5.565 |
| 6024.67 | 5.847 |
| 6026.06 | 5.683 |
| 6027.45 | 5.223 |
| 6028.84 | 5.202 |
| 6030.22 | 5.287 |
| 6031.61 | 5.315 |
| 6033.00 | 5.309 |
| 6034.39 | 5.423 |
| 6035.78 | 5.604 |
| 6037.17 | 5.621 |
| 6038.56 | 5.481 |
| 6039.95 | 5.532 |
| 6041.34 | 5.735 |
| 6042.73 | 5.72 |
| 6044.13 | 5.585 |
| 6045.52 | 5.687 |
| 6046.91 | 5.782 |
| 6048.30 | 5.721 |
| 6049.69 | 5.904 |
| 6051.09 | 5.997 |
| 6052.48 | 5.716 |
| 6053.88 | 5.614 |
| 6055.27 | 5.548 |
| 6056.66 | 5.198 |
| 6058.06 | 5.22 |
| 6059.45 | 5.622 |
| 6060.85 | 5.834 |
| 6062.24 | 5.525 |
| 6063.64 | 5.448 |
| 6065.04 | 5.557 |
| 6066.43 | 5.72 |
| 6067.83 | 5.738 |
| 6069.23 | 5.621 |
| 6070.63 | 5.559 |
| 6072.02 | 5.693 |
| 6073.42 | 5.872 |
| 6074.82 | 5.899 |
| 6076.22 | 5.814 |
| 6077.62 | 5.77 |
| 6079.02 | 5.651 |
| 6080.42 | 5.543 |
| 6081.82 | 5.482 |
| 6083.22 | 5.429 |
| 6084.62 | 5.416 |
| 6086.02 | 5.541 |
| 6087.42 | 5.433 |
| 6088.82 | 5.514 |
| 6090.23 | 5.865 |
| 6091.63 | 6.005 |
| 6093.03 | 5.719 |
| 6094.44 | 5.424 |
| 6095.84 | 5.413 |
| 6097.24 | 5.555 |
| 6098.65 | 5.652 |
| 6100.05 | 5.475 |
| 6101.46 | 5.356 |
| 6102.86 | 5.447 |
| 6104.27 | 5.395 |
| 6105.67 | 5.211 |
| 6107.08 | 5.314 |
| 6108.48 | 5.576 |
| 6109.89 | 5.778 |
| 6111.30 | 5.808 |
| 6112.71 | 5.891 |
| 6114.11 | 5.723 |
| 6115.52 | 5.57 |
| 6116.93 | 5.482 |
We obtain 0.04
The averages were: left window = 5.74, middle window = 5.46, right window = 5.62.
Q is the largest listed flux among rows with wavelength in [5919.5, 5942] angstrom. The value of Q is 6.039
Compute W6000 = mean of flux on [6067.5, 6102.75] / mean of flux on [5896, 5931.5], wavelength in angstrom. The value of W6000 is 1.04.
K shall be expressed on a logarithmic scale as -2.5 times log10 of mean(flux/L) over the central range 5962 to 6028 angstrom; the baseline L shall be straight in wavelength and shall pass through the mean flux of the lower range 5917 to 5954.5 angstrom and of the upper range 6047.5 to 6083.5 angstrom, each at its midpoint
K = 0.04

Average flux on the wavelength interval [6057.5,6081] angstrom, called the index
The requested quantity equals 5.66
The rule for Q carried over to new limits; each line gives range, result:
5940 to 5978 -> 5.796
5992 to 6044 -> 5.847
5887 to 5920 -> 5.669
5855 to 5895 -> 5.875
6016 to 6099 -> 6.005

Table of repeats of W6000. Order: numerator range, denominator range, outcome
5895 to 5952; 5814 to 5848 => 0.95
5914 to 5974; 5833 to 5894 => 1.02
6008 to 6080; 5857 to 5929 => 1.05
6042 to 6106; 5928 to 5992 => 1.02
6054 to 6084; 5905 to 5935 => 1.01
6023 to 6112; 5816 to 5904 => 1.03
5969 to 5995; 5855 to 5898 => 1.02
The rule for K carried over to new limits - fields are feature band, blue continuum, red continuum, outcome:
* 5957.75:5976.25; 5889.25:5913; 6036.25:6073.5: -0.06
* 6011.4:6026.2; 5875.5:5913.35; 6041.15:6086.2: 0.01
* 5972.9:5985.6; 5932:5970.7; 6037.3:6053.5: 0.07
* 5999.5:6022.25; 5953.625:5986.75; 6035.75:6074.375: 0.02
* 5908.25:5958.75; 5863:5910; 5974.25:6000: -0.06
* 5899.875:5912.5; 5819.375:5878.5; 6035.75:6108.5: 0.05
